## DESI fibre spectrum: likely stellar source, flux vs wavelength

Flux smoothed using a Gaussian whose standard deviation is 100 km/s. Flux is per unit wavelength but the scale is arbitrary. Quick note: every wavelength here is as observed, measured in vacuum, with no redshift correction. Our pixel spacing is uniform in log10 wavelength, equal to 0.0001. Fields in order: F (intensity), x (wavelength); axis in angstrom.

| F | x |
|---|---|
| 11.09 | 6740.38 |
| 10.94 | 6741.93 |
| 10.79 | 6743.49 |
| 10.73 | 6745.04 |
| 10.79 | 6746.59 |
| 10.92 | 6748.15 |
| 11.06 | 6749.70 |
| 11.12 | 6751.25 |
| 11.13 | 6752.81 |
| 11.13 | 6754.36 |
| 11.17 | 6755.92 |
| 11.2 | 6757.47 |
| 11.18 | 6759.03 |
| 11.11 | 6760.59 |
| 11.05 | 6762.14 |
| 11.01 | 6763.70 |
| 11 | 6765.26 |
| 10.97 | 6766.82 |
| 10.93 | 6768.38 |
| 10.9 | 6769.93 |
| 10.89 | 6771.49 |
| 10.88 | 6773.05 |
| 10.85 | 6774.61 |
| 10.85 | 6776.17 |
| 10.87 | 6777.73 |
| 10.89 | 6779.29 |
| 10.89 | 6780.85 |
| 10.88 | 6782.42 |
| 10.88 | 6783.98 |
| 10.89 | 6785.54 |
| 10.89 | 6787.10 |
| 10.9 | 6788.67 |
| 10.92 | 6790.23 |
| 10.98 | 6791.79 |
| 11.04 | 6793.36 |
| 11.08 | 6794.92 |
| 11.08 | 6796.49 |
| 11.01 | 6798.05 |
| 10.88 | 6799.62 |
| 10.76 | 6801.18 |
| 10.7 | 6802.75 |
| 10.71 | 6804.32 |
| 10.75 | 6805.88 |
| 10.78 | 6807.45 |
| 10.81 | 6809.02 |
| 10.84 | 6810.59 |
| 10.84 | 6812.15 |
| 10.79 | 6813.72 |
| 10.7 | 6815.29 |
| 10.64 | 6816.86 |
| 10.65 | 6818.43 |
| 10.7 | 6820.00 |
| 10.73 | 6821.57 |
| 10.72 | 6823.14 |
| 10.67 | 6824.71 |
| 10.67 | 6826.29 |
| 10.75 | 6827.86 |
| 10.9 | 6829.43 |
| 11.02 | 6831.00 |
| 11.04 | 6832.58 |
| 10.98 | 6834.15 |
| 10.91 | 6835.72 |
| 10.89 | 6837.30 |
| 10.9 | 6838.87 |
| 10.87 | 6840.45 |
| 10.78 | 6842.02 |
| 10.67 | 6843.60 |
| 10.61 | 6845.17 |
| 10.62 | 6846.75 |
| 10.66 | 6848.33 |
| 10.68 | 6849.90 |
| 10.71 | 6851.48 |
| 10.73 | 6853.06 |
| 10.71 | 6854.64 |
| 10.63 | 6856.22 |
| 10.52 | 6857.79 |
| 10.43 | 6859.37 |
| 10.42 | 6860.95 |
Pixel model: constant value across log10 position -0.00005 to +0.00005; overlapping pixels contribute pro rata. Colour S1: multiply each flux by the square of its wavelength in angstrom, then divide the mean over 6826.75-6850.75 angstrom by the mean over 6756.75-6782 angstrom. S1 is 1.0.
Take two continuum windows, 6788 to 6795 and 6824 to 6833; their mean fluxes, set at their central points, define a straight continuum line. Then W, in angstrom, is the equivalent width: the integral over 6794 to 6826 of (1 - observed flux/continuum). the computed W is 0.3 angstrom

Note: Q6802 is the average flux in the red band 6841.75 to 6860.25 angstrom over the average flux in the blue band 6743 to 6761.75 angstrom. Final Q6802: 1.0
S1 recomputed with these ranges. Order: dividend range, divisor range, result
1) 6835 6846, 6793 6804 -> 1.00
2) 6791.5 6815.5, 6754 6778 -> 1.00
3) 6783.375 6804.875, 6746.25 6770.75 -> 1.00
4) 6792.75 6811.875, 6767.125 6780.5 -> 1.01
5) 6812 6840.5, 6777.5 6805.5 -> 1.00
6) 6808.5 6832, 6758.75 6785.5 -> 1.00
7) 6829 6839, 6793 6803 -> 1.01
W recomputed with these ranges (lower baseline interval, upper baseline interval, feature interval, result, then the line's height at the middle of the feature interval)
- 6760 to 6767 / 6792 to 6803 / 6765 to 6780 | 0.1 angstrom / 11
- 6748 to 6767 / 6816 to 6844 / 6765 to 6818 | 0.4 angstrom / 11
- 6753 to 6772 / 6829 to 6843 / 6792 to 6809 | 0.2 angstrom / 11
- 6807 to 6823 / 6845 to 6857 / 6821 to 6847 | -0.3 angstrom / 10.7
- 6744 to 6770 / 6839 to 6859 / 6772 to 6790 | 0.1 angstrom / 10.9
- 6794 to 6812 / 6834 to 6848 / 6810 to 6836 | 0.1 angstrom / 10.8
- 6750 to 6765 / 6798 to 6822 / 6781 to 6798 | -0.1 angstrom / 10.9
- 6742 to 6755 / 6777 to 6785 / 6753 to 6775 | -0.2 angstrom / 10.9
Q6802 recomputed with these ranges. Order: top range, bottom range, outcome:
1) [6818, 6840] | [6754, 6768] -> 0.98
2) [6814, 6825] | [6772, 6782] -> 0.98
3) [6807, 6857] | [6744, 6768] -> 0.98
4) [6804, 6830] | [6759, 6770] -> 0.98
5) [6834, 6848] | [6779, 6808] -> 0.99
